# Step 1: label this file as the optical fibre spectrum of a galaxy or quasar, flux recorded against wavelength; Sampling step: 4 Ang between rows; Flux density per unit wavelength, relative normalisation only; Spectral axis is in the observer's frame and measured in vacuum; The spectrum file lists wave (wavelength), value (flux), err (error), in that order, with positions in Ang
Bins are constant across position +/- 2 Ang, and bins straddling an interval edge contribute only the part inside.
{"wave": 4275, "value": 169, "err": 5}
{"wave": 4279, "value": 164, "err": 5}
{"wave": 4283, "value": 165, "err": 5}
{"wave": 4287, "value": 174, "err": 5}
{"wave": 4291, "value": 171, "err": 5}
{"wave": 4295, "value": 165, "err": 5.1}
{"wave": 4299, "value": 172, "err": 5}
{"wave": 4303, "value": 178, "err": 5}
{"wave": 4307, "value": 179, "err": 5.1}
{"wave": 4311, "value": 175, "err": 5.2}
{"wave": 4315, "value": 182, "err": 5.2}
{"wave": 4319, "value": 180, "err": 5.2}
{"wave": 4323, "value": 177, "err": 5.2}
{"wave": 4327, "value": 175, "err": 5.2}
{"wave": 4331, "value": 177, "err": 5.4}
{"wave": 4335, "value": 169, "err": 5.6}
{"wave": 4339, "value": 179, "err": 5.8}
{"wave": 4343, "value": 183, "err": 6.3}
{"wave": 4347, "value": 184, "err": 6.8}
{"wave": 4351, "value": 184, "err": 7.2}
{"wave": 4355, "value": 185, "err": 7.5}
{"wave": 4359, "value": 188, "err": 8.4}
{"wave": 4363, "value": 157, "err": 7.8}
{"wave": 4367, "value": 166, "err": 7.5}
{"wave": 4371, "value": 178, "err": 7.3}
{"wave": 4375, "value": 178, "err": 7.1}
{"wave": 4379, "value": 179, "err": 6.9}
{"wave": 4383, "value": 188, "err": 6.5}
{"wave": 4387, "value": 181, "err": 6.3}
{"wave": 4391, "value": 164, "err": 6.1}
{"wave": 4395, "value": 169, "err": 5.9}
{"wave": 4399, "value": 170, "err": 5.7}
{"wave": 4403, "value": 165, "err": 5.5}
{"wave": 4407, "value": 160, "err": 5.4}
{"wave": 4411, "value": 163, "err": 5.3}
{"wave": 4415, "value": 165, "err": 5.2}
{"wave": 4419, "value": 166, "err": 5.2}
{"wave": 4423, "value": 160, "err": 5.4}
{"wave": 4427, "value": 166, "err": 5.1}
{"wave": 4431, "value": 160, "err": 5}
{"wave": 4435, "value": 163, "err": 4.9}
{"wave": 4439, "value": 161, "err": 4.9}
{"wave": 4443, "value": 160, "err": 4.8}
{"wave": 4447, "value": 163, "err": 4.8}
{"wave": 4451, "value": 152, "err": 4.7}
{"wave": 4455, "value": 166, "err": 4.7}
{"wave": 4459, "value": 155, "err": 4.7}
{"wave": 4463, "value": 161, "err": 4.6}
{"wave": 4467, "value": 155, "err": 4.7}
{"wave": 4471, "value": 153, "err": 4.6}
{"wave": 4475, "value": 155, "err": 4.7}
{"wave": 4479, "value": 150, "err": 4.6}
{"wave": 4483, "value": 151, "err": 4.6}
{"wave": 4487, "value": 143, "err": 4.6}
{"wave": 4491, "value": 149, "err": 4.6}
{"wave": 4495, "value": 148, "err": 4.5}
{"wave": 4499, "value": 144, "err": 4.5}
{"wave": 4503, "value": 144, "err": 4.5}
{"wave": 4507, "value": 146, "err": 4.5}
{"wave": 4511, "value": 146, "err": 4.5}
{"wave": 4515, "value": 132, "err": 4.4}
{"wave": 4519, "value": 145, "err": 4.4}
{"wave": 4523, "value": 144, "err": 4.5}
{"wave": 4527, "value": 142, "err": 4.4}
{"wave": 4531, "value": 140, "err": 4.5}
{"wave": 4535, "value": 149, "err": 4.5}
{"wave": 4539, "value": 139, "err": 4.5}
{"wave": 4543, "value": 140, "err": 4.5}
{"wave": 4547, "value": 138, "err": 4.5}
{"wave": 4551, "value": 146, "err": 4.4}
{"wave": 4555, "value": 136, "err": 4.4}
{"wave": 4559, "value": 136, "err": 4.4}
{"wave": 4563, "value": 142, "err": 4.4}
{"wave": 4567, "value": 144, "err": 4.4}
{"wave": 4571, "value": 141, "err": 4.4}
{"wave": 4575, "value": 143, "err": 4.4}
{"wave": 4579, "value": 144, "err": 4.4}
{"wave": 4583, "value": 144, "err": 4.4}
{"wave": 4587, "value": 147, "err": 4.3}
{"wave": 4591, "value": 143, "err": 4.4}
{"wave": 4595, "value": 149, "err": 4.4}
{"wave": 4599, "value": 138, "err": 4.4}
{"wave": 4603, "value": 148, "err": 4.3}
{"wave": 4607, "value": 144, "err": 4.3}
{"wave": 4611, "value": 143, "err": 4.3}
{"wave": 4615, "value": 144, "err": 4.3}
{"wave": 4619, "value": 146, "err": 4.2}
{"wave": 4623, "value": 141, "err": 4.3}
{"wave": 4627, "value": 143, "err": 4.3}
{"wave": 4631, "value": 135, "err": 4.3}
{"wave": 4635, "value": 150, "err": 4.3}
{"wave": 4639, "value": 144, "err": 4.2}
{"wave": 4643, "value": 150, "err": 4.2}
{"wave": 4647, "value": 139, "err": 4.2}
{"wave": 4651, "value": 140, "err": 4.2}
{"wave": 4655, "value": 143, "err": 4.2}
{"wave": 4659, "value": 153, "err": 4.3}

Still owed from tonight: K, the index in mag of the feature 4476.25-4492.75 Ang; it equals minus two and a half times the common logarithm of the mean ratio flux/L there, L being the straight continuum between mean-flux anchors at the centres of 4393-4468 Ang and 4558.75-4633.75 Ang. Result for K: 0.05 mag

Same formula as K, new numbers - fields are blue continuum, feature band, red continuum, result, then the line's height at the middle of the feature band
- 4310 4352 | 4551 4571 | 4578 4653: 0.076 mag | 150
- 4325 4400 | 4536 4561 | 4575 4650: 0.095 mag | 152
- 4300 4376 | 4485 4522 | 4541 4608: 0.065 mag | 153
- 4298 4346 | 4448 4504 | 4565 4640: 0.047 mag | 159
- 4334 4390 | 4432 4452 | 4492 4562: 0.004 mag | 161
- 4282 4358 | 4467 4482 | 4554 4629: 0.033 mag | 158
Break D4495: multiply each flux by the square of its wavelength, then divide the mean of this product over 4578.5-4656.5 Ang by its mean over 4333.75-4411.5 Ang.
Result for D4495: 0.92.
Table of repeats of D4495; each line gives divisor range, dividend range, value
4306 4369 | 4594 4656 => 0.92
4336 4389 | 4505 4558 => 0.85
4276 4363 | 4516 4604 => 0.90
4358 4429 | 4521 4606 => 0.91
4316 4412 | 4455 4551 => 0.89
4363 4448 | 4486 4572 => 0.90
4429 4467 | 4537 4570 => 0.92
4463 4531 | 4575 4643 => 1.03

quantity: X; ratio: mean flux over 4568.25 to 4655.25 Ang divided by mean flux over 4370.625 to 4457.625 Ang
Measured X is 0.86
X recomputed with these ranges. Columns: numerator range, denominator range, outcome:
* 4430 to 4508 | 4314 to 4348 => 0.86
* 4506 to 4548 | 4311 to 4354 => 0.79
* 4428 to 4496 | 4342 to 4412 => 0.89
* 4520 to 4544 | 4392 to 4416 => 0.86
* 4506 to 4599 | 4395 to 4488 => 0.89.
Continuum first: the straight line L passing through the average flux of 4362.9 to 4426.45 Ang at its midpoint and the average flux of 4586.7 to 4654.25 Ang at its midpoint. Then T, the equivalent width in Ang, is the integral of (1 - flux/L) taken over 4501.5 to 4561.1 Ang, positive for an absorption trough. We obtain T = 4.8 Ang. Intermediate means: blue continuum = 170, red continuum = 144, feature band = 142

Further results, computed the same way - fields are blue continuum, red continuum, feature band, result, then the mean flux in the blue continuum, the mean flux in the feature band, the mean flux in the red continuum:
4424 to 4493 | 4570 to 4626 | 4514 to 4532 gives 1.16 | 157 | 141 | 144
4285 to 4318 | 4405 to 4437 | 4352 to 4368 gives -0.59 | 175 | 175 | 163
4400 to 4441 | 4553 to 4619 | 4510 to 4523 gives 0.89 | 163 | 141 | 143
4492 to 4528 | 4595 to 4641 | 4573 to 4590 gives -0.10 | 144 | 144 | 144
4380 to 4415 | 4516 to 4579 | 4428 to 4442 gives 0.11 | 170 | 162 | 142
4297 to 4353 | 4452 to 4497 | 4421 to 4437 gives -0.14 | 178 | 162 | 153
